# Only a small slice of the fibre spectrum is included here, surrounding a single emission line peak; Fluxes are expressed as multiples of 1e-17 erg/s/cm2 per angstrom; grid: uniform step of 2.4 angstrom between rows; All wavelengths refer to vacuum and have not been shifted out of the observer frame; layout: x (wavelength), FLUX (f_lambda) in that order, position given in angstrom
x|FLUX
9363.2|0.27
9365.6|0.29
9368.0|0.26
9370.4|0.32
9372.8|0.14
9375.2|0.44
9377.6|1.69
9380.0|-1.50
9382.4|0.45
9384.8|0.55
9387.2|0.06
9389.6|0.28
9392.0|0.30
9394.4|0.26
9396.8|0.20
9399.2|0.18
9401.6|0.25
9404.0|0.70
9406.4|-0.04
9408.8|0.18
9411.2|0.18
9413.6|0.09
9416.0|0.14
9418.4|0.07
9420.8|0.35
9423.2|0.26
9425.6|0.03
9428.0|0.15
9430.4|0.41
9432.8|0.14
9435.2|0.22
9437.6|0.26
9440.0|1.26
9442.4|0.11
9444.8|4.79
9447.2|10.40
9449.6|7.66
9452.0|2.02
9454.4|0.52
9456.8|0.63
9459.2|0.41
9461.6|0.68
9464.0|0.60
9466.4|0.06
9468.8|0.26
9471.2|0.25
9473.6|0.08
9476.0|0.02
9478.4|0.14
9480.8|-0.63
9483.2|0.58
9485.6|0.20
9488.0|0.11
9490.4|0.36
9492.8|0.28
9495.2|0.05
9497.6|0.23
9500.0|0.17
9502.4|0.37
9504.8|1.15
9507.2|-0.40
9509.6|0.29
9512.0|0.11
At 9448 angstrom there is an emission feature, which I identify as [O III] 5007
